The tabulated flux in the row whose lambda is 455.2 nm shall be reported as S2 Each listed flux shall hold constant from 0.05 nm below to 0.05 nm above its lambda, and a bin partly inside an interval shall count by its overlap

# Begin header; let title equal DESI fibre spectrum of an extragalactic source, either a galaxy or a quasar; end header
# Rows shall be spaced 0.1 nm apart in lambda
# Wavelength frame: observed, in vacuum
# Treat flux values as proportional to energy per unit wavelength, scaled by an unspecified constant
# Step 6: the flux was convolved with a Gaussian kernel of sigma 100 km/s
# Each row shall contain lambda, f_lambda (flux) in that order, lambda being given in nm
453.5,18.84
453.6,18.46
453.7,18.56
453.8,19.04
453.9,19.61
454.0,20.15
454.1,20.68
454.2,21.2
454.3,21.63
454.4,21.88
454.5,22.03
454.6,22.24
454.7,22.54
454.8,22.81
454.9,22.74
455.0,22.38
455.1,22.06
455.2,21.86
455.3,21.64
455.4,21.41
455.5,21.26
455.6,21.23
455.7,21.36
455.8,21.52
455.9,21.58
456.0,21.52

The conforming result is 21.86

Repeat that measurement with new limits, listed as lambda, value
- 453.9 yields 19.61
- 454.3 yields 21.63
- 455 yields 22.38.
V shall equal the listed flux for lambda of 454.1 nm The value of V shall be 20.68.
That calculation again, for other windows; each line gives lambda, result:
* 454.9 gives 22.74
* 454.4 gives 21.88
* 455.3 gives 21.64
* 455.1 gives 22.06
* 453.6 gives 18.46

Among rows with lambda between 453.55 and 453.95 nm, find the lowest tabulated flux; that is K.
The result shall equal 18.46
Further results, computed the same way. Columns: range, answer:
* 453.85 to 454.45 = 19.61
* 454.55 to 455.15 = 22.06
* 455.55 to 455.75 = 21.23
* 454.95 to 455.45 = 21.41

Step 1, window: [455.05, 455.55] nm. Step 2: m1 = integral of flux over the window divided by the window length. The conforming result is 21.6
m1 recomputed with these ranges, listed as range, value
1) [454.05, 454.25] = 20.9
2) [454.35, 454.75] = 22.2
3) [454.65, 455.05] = 22.6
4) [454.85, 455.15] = 22.4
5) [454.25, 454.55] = 21.8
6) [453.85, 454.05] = 19.9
